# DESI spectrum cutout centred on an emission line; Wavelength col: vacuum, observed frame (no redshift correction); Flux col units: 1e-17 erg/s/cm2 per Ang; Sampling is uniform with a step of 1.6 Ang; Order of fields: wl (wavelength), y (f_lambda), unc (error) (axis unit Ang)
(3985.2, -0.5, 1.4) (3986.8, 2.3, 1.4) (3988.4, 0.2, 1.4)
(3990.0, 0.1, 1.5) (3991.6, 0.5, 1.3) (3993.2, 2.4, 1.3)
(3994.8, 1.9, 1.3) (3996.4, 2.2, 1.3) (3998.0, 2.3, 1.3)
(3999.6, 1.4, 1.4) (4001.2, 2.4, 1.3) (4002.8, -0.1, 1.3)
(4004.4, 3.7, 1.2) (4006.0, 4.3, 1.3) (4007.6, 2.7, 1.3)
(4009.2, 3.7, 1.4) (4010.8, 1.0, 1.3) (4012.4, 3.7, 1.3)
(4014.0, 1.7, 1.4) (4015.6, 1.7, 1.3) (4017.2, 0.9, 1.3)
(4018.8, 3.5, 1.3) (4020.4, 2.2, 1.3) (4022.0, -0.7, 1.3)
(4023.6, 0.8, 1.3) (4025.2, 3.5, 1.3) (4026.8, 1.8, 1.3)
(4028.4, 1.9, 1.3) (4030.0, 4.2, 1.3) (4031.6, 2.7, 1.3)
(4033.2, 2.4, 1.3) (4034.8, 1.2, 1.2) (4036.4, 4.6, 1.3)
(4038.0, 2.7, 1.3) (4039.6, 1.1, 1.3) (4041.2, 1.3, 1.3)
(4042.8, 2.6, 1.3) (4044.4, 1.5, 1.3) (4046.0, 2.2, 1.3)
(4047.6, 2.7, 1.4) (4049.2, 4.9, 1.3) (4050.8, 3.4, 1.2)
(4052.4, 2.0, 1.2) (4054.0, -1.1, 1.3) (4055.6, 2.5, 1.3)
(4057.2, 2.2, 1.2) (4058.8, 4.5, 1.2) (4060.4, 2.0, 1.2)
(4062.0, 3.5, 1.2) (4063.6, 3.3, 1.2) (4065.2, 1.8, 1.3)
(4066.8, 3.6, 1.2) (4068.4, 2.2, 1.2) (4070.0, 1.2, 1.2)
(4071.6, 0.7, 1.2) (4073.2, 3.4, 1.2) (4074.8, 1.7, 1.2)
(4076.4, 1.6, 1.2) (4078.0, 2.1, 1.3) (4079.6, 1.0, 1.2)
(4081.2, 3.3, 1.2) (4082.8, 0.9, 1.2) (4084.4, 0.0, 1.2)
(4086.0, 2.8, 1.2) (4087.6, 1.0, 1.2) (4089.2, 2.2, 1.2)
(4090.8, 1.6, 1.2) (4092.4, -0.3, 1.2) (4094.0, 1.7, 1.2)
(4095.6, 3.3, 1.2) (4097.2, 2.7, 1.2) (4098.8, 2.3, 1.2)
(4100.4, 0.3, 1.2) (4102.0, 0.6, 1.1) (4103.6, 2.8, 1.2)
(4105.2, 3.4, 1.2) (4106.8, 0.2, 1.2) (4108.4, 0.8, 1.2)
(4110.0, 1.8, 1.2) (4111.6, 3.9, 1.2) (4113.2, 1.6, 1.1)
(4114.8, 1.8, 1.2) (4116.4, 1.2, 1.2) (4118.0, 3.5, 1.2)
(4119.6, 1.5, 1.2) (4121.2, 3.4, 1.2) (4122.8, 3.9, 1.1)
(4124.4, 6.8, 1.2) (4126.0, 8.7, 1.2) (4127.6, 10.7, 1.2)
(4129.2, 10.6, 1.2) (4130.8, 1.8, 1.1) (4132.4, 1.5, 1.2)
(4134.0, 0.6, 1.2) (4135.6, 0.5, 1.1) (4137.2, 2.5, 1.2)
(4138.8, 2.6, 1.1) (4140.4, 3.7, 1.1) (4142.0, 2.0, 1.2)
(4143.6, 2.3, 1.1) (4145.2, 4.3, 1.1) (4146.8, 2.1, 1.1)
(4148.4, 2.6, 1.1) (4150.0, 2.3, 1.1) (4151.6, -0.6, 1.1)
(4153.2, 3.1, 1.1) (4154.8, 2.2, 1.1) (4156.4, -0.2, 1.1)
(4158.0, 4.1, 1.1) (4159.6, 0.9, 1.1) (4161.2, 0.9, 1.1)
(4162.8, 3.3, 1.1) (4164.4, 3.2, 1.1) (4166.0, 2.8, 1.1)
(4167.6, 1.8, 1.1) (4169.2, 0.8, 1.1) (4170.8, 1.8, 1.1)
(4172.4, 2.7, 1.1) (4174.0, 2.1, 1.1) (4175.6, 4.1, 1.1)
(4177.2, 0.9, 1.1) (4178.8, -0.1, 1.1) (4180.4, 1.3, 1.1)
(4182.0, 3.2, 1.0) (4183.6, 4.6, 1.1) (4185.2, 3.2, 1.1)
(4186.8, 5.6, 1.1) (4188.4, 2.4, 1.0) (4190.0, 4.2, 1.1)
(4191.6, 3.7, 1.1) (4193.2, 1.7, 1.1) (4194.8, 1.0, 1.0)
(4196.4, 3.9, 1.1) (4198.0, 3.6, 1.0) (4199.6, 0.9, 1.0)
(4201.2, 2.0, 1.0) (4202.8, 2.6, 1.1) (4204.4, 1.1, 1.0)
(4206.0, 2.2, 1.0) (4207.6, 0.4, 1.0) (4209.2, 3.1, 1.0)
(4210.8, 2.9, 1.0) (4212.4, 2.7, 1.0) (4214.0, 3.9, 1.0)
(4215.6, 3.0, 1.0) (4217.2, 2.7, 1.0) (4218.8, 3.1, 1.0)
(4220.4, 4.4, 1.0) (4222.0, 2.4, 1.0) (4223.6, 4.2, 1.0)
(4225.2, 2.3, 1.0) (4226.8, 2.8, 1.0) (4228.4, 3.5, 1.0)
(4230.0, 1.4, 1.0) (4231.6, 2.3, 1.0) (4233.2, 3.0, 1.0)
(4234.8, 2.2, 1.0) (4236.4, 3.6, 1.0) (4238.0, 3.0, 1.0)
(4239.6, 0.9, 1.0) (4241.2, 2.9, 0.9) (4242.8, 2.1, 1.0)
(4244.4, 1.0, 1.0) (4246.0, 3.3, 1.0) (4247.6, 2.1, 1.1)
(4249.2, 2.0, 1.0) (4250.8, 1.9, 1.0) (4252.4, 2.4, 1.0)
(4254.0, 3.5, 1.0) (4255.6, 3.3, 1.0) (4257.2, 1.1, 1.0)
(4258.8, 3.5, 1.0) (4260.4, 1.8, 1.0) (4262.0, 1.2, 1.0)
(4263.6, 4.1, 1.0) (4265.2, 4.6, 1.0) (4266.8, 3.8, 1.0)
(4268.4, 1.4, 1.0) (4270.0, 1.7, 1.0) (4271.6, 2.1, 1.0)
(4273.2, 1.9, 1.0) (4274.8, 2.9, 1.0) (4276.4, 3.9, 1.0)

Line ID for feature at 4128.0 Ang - [O II]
